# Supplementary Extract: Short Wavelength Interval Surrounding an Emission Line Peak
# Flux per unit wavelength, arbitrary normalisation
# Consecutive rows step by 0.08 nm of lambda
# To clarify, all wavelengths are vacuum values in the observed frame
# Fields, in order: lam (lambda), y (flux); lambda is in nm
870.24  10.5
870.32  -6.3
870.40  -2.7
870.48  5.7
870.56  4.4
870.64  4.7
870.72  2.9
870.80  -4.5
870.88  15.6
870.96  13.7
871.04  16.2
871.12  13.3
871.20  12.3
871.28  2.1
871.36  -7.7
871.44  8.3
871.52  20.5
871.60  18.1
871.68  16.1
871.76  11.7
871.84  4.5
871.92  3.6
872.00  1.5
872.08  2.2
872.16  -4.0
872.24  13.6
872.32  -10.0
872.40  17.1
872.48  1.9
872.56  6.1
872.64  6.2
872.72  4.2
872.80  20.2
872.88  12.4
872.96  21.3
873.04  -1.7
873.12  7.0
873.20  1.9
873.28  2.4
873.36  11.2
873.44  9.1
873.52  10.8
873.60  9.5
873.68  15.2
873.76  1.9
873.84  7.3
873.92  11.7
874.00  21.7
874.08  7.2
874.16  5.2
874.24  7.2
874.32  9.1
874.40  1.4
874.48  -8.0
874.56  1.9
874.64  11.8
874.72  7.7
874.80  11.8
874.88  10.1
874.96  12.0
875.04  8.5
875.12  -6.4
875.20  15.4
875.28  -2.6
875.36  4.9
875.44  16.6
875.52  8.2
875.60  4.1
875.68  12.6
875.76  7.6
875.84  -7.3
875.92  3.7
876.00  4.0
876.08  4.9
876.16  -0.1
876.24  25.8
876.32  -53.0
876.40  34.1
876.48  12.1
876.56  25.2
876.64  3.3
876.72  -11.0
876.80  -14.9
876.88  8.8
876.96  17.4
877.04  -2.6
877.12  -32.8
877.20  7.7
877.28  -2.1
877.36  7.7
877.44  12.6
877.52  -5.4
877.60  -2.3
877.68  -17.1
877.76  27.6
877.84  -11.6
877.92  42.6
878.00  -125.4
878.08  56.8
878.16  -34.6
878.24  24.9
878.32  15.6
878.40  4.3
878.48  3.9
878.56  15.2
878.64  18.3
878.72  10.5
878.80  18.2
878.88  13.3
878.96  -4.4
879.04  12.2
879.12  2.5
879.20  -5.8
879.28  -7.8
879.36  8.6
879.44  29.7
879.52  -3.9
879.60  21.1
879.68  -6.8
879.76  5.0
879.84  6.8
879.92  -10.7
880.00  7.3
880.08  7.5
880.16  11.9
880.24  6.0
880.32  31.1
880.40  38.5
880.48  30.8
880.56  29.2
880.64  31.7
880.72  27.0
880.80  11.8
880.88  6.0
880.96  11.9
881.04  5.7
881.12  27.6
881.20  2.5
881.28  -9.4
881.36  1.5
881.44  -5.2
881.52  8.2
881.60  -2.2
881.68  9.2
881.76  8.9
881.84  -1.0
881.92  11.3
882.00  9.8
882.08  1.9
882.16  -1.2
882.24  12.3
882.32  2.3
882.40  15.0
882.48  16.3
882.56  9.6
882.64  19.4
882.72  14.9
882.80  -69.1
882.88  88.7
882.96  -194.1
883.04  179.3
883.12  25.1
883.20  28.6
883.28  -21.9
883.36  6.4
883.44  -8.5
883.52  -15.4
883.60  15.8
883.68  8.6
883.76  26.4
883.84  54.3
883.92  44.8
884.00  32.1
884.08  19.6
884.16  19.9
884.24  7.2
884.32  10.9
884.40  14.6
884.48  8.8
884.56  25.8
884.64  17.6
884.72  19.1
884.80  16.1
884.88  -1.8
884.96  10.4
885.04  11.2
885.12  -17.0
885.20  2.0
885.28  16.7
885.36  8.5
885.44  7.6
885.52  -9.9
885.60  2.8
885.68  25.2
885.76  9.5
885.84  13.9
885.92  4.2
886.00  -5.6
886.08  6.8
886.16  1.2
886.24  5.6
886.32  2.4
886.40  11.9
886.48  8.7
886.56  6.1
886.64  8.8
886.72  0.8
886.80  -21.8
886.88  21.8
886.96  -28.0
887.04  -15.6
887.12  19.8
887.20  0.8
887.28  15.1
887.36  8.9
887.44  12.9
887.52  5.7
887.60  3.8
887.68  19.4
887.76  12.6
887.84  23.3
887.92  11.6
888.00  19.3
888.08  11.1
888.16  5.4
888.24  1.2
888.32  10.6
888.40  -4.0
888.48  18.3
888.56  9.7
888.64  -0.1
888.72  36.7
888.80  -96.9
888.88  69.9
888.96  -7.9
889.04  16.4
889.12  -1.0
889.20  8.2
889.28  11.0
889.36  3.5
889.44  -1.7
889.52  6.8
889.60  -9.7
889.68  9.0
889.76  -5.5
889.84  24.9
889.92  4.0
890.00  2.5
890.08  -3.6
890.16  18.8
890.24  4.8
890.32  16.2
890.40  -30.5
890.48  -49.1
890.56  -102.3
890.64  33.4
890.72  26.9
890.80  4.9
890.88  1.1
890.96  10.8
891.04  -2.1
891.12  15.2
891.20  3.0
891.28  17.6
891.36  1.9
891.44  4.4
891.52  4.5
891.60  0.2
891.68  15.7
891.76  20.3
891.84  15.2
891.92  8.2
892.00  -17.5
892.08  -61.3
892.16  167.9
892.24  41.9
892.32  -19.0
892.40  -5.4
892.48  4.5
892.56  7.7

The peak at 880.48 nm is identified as H-gamma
